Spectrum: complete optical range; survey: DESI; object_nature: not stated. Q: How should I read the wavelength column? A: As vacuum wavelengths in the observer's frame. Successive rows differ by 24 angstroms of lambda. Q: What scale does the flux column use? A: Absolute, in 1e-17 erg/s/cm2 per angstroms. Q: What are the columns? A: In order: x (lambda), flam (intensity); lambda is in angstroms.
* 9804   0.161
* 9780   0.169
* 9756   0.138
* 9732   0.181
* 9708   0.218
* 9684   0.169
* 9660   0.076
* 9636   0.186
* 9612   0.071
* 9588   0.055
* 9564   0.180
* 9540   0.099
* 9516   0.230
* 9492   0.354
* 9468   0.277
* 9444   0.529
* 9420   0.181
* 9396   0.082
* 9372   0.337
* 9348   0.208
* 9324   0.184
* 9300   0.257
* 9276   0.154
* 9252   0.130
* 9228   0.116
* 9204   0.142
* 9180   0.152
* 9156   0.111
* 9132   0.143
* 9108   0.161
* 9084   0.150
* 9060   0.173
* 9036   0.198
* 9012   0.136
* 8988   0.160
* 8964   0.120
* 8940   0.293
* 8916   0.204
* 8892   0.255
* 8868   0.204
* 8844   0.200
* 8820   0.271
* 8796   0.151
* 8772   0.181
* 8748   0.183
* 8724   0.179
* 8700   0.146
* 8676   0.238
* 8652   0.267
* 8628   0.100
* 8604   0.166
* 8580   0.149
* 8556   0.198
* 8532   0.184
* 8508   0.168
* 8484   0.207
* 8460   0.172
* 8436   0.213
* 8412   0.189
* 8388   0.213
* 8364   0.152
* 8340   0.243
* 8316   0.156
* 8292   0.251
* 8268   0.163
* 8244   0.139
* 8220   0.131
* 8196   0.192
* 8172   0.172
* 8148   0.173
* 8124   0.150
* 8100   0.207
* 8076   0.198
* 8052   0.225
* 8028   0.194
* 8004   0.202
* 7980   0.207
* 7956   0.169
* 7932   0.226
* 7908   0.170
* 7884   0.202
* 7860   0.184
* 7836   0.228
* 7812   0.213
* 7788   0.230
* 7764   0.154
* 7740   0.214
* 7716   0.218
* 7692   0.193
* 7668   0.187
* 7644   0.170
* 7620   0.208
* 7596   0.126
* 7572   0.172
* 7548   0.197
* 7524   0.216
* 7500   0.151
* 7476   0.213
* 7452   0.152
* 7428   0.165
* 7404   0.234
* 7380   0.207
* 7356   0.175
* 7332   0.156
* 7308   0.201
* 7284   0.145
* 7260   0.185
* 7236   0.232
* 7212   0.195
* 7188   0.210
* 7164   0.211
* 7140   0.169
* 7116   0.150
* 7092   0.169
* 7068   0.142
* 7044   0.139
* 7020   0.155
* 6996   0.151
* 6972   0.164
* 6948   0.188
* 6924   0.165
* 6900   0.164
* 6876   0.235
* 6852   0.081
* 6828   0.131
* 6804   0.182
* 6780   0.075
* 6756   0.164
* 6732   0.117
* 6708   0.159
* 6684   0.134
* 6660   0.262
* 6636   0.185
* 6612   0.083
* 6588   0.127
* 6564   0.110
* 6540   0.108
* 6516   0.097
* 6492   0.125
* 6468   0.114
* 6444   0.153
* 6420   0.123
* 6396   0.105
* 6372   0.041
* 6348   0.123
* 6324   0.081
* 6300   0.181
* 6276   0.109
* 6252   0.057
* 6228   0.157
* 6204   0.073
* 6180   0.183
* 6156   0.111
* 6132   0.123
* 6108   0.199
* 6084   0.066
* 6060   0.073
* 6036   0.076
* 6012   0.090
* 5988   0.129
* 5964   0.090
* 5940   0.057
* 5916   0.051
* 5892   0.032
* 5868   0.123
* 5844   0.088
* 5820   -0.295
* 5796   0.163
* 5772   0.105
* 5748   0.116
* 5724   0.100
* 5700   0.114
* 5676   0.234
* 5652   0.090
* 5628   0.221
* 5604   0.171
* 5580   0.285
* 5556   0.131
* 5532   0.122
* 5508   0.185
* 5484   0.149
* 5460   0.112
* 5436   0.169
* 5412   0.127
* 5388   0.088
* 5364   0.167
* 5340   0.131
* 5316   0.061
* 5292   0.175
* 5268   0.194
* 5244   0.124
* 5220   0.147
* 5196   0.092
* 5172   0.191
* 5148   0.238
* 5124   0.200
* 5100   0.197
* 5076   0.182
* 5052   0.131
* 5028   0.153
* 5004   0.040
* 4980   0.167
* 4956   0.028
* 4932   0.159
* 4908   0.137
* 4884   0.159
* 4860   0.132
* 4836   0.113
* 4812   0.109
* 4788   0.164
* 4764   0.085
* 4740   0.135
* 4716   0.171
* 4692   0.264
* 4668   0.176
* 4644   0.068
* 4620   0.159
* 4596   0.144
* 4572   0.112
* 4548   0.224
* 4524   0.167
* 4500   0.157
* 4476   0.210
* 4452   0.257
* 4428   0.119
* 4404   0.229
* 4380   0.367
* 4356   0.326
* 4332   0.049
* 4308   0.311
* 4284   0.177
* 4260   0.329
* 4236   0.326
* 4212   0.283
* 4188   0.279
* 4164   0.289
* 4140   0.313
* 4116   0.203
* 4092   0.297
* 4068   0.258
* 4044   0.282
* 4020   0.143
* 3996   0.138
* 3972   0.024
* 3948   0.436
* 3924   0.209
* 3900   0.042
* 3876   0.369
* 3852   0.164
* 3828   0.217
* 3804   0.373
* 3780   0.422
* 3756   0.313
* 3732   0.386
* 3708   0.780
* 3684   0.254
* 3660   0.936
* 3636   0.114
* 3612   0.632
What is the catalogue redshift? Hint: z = 0.78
